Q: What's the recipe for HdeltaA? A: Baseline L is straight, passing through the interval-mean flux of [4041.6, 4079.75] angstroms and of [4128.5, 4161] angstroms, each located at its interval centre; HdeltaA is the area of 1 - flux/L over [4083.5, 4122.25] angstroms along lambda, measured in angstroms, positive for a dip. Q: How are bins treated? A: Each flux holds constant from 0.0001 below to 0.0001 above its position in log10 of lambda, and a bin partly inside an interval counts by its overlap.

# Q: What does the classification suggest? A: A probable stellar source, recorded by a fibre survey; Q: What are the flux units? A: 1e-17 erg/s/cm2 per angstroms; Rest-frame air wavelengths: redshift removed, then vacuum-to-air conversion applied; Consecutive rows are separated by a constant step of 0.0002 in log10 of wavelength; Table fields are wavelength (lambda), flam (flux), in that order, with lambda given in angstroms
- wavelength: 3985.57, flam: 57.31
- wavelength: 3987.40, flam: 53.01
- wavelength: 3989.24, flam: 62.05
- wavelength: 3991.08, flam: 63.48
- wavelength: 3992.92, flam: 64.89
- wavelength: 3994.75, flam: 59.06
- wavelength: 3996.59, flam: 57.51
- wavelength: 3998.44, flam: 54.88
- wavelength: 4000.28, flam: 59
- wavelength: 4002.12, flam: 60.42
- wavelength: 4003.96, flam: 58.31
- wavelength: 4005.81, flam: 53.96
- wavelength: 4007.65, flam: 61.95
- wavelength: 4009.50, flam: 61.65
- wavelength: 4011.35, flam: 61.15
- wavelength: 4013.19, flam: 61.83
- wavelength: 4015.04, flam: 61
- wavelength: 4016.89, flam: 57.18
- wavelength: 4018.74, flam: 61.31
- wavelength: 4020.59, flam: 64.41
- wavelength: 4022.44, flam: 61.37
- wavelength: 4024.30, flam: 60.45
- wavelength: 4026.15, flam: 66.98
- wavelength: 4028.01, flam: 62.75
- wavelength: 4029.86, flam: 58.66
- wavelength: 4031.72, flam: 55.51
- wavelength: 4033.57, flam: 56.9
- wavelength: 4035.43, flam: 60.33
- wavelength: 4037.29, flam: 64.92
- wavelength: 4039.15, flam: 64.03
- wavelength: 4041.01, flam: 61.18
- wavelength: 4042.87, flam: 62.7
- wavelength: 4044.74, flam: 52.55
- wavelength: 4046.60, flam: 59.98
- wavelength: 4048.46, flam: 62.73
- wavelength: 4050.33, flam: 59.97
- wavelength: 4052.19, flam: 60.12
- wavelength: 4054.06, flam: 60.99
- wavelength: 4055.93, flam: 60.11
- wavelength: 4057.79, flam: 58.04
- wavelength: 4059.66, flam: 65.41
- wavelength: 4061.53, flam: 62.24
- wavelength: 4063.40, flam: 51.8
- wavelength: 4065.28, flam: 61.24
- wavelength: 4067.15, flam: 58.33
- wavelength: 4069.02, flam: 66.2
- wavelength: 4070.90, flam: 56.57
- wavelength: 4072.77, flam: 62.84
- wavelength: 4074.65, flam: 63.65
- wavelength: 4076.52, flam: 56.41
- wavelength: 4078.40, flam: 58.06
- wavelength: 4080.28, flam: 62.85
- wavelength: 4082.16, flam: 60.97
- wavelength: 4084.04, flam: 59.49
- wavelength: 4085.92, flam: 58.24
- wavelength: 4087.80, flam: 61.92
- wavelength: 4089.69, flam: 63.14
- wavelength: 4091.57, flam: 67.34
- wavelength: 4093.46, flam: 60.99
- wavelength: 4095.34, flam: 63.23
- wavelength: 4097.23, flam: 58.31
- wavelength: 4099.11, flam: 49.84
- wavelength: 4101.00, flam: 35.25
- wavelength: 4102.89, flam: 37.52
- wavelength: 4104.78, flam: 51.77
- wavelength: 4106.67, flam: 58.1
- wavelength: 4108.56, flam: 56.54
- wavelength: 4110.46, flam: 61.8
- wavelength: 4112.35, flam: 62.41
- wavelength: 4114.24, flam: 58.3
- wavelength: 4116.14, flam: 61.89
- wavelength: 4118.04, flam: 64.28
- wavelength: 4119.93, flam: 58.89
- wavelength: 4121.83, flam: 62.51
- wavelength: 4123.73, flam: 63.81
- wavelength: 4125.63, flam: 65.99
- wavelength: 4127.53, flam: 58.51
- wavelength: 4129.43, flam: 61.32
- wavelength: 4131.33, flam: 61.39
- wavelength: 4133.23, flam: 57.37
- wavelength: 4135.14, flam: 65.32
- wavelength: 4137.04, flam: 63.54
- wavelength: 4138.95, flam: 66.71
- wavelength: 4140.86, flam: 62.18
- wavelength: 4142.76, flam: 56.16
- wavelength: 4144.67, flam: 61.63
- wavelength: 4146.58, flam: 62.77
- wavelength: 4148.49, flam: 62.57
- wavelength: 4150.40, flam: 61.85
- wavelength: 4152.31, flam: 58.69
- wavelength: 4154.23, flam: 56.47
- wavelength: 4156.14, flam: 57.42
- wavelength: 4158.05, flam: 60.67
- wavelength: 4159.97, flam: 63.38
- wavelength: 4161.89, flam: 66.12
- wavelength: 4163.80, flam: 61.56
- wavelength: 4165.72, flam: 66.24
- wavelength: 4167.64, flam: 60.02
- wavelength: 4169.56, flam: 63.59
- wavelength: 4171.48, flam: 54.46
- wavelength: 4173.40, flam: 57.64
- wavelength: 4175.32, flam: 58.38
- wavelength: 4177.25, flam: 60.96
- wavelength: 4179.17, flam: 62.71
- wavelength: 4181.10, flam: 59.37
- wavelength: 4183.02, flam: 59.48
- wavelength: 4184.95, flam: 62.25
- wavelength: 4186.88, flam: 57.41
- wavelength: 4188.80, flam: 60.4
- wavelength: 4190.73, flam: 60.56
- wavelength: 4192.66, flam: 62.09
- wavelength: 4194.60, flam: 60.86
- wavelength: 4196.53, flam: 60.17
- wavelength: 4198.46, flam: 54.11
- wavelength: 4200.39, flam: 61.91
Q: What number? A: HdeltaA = 1.9 angstroms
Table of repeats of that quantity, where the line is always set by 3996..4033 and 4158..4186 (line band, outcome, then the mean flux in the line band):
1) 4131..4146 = -0.24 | 61.8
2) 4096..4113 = 2.31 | 52.4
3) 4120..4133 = -0.21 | 61.8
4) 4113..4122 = -0.06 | 61.1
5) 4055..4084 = 0.05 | 60.3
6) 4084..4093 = -0.25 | 62.2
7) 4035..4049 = -0.19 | 61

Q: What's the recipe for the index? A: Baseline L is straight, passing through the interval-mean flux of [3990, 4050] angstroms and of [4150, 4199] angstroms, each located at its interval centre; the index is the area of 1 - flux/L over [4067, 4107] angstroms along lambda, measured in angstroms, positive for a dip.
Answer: 1.7 angstroms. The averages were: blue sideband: 60.4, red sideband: 60.3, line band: 57.8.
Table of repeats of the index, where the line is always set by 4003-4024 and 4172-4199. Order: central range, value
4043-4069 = 0.2 angstroms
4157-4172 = -0.6 angstroms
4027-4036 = 0.2 angstroms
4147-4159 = 0.0 angstroms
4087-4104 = 1.4 angstroms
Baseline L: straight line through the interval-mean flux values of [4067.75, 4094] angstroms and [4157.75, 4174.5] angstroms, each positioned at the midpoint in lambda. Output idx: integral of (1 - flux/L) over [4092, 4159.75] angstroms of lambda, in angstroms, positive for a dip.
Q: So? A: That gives 2.5 angstroms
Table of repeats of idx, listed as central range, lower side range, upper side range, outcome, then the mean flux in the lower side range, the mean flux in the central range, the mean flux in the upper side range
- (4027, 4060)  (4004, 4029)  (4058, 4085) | 0.2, 61.1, 60.3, 60.4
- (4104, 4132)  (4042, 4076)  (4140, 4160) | -0.2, 60.3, 60.5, 60.2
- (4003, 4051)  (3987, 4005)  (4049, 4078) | -0.6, 59.4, 60.5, 60.3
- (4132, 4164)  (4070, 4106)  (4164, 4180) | -1.0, 57.3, 61.4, 60.5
